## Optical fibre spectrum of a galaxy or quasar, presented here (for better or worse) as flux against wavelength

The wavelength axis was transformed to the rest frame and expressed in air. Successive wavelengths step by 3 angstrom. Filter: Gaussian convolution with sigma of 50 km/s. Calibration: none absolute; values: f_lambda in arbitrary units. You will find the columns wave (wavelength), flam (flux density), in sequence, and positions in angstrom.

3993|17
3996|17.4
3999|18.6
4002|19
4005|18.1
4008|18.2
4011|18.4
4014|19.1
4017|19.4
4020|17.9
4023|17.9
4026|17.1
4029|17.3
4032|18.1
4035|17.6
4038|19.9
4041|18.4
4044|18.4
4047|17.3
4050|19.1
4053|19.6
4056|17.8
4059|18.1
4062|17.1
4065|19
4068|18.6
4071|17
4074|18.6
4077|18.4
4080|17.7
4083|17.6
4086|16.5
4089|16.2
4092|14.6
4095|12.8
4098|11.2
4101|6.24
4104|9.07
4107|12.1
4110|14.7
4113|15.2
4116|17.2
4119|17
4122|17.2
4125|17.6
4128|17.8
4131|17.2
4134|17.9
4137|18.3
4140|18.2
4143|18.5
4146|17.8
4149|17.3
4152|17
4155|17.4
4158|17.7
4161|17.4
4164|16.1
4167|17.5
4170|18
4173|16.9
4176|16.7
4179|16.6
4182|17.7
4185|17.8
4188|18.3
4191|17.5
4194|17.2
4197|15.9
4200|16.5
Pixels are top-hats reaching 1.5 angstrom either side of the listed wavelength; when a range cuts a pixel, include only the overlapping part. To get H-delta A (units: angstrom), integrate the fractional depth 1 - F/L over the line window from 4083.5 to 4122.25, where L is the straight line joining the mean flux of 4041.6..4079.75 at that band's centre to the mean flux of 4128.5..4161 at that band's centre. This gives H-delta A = 8.9 angstrom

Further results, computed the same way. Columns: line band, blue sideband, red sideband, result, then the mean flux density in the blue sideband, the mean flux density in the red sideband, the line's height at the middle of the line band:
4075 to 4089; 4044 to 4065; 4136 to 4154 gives 0.5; 18.2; 17.8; 18.1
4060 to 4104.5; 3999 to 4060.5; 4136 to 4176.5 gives 6.1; 18.3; 17.5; 18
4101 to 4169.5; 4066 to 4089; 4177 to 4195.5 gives 4.5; 17.7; 17.5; 17.6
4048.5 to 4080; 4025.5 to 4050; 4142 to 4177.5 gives -0.6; 18.1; 17.3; 17.9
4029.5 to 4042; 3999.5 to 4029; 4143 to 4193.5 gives -0.2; 18.3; 17.4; 18.2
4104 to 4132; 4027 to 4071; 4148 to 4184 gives 2.9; 18.2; 17.2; 17.6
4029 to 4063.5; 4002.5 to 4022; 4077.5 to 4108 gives -3.9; 18.5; 13.6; 16.4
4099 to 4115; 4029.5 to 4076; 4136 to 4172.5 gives 5.6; 18.3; 17.6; 17.9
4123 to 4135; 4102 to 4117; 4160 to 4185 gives -2.6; 13.3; 17.1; 14.5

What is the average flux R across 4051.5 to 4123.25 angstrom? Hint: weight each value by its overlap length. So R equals 15.8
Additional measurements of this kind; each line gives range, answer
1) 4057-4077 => 18.1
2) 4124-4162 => 17.7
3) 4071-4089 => 17.6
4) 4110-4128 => 16.7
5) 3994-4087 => 18.2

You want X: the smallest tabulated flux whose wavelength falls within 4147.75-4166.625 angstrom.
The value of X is 16.1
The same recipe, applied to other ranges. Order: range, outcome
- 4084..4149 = 6.24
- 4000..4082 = 17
